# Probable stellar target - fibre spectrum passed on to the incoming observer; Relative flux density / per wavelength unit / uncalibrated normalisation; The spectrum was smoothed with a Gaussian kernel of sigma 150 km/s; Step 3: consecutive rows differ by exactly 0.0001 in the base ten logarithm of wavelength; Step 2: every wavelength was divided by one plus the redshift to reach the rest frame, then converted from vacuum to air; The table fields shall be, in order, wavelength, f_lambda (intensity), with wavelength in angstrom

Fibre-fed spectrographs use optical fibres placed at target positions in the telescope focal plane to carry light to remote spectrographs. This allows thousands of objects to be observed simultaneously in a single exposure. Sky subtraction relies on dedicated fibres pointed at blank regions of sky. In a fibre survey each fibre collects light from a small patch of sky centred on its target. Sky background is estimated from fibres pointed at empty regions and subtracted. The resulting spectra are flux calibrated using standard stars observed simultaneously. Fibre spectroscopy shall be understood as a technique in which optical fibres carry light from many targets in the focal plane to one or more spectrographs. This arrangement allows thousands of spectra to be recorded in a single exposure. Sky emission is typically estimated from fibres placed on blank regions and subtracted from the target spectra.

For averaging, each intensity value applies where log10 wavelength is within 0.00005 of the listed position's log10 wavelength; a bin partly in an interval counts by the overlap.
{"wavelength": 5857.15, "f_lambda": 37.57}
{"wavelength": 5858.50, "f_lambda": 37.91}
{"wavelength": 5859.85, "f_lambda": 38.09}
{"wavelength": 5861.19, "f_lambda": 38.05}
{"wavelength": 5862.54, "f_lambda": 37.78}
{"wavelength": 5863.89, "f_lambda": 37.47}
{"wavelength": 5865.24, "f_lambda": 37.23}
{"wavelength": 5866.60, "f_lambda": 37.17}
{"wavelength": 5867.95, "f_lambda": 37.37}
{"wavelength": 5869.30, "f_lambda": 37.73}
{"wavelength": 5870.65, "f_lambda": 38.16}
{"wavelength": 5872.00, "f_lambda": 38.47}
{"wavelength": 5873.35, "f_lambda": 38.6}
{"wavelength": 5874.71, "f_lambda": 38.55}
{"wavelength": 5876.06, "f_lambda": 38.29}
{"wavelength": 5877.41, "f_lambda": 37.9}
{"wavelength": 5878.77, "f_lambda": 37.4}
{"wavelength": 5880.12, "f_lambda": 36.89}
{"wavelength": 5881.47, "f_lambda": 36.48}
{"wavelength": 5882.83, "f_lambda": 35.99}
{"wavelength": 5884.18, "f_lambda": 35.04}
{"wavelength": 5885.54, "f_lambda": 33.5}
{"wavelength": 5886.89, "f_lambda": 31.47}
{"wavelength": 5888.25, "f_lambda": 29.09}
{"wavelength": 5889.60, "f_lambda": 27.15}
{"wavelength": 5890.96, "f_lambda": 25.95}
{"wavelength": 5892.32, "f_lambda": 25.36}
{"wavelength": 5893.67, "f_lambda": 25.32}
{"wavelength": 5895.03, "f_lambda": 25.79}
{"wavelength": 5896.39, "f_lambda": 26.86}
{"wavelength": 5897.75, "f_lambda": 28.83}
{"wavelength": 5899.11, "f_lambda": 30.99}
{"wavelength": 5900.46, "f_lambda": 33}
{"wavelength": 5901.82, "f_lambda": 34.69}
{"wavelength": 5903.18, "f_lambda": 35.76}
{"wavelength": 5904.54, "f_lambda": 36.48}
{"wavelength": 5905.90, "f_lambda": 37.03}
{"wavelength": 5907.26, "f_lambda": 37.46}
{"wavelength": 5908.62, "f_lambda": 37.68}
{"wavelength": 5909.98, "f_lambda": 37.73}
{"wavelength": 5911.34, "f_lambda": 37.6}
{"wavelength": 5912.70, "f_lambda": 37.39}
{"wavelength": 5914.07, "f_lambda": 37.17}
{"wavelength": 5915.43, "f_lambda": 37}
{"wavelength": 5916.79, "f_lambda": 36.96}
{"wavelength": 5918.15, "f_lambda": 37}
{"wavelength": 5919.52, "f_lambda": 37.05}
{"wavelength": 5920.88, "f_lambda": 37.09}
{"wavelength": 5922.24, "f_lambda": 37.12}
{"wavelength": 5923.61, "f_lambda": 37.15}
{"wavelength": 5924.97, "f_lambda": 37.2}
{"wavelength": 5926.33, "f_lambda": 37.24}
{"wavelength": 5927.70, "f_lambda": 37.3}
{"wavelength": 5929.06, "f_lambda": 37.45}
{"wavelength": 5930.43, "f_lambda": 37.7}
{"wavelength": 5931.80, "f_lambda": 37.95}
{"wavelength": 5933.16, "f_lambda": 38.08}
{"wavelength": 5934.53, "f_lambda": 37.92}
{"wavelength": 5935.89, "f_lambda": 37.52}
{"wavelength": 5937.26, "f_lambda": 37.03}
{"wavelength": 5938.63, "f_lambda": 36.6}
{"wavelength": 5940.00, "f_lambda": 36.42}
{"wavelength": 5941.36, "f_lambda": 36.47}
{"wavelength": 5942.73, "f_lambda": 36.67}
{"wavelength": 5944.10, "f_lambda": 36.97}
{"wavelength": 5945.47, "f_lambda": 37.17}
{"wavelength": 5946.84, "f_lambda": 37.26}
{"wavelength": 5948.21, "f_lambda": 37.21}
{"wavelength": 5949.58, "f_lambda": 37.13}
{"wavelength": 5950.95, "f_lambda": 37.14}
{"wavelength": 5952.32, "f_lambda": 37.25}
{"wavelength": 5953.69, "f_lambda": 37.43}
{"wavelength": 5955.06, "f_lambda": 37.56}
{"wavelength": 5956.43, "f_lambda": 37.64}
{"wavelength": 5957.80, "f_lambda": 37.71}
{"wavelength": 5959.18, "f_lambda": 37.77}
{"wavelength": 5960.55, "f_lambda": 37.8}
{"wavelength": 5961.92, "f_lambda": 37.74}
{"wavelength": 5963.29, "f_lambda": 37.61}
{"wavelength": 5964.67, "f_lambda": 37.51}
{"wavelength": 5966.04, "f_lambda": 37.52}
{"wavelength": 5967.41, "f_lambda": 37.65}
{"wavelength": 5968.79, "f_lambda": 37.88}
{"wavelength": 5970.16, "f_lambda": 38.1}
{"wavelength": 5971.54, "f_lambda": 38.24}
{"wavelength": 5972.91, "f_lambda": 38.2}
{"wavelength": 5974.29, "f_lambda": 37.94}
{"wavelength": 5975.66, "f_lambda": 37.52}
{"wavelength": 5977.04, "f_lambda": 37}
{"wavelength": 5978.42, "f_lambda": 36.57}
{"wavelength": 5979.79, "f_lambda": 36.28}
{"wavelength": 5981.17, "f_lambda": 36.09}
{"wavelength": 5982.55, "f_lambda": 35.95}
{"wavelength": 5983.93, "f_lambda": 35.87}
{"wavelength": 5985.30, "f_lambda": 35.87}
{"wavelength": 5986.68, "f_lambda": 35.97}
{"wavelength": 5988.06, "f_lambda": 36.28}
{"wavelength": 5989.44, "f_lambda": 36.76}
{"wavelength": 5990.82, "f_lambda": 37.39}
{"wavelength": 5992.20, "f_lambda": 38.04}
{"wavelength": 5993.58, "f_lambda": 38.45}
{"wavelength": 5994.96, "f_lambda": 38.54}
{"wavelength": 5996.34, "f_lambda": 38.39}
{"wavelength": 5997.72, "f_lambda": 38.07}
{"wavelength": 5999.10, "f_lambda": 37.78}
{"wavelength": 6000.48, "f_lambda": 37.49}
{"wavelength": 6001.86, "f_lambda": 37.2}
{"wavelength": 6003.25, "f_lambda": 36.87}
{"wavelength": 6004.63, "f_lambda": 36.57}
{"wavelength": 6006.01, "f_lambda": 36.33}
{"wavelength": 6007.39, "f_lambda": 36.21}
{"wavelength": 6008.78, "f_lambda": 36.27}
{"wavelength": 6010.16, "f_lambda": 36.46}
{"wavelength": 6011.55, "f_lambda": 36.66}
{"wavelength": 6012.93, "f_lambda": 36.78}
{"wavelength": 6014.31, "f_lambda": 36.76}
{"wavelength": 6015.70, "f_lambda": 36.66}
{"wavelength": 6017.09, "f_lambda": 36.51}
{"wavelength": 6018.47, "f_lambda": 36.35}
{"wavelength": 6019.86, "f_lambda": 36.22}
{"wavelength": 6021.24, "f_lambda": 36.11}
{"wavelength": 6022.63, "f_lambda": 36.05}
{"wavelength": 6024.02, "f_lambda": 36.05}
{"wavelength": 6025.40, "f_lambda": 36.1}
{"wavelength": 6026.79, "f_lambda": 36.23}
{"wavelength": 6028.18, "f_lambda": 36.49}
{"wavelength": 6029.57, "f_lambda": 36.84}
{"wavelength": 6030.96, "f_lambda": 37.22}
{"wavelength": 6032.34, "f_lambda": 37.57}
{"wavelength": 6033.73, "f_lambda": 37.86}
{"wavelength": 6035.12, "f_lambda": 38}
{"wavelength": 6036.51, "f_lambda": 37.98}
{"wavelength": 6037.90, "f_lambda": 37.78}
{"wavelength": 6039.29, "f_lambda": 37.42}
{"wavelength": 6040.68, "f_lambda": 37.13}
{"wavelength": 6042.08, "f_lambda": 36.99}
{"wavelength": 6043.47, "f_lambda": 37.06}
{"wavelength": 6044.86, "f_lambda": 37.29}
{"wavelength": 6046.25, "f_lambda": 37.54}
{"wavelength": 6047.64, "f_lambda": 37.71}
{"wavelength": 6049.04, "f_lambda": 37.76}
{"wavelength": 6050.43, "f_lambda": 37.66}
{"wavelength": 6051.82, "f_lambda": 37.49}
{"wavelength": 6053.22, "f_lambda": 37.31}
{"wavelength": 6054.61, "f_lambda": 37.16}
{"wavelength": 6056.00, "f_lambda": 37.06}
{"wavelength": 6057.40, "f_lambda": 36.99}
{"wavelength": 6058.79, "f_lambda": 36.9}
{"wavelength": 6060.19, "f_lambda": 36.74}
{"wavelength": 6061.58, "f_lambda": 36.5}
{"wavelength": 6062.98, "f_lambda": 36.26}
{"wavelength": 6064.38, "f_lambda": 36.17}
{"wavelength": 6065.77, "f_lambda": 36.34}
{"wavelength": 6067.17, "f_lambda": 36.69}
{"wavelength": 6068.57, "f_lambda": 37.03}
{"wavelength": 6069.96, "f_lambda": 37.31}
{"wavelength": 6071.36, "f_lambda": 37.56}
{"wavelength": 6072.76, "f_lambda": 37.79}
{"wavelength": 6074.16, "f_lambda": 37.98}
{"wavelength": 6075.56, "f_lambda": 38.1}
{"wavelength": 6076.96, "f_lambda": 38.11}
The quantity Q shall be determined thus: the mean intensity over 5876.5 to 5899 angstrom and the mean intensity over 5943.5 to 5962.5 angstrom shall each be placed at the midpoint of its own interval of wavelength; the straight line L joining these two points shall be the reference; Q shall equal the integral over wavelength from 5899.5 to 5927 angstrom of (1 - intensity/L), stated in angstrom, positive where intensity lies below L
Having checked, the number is -2.5 angstrom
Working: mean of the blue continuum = 31.2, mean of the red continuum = 37.4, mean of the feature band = 36.7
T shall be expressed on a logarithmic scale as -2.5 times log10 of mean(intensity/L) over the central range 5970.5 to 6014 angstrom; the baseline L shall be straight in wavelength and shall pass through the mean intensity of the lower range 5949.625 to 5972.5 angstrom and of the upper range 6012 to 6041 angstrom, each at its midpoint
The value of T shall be 0.01 mag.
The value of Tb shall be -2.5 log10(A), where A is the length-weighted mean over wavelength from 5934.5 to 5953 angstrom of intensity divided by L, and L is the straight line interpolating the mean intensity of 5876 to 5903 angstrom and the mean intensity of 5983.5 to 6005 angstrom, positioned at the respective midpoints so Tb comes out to -0.07 mag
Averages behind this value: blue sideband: 31.7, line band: 37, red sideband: 37.3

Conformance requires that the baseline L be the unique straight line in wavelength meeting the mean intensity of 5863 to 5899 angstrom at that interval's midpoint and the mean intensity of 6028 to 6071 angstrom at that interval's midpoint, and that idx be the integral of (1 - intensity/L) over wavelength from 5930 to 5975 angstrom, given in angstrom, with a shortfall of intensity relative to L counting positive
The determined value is -2.9 angstrom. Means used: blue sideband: 33.7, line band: 37.5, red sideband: 37.2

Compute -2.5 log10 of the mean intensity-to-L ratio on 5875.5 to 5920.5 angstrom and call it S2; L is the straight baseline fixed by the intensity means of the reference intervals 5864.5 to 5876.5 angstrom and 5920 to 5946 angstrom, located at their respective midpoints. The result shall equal 0.11 mag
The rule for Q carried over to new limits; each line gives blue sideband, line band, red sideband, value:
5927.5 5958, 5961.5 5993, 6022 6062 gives 0.09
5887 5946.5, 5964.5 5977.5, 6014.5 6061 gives -0.69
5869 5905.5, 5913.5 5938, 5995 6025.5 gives -2.09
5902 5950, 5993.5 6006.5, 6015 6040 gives -0.22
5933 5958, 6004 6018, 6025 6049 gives 0.27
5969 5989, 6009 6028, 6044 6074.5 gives 0.32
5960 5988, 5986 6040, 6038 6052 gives 0.44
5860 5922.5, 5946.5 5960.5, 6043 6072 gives -0.65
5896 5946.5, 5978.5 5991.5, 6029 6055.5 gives 0.24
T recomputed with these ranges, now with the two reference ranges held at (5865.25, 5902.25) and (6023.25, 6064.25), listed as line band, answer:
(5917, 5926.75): -0.08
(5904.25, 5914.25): -0.10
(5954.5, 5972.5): -0.07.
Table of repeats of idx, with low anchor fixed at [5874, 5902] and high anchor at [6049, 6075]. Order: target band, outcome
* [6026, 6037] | -0.3 angstrom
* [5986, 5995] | -0.6 angstrom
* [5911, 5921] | -1.3 angstrom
